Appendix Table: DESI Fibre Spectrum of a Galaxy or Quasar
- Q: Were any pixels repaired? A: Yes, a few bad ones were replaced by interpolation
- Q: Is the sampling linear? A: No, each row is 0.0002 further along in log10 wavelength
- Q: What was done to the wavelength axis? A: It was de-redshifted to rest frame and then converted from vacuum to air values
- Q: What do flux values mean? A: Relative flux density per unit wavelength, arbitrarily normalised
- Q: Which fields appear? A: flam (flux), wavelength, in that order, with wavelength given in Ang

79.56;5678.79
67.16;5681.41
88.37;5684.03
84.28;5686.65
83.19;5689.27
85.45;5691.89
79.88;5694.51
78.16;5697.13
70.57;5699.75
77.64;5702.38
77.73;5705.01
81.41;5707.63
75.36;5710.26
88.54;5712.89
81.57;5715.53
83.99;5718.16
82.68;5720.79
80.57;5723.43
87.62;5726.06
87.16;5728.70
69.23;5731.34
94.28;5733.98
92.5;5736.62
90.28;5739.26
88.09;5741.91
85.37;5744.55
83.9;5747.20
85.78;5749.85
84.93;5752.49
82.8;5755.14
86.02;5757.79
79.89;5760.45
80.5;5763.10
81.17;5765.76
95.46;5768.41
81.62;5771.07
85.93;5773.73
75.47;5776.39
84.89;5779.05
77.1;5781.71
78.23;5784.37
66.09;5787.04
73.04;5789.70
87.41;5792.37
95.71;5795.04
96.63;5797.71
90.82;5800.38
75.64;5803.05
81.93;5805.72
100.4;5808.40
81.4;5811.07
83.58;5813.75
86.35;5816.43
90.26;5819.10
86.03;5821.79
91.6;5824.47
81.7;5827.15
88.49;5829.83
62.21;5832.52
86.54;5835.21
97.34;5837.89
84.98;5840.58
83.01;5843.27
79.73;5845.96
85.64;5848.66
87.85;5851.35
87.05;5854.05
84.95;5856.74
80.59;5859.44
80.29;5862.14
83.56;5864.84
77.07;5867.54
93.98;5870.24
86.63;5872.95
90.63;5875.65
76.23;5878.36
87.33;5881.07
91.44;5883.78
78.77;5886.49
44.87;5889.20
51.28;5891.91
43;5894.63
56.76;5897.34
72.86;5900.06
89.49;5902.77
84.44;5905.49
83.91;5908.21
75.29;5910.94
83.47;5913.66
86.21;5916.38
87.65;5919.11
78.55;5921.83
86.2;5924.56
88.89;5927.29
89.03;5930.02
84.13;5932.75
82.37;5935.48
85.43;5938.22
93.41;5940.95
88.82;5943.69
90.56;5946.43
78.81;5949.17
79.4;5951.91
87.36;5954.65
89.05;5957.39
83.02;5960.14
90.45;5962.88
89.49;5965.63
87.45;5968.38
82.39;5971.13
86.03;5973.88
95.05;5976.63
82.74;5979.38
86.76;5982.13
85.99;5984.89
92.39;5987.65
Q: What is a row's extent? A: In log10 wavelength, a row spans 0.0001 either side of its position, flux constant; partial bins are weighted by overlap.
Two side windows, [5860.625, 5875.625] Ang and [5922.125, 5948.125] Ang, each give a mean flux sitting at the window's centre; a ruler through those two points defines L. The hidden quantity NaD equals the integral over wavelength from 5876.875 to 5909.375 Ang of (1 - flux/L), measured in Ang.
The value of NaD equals 5.3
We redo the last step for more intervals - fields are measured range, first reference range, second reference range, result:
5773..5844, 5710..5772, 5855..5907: -3.0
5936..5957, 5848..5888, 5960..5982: 0.1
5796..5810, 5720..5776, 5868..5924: -1.2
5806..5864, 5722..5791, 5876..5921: -4.9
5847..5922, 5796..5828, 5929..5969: 6.9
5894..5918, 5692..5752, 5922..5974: 2.7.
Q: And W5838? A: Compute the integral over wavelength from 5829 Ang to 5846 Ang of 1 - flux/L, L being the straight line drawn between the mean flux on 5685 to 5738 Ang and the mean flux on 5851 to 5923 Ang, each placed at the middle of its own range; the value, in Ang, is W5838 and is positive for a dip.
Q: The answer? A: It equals -0.8 Ang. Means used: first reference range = 82.2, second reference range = 78.5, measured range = 83.3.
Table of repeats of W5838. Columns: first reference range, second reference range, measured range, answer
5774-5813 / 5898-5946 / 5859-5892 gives 1.7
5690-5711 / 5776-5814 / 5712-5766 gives -2.8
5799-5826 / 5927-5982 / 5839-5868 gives 1.1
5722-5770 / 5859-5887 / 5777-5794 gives 1.4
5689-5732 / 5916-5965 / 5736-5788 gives -0.9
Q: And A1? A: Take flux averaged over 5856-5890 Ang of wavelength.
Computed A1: 81.8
